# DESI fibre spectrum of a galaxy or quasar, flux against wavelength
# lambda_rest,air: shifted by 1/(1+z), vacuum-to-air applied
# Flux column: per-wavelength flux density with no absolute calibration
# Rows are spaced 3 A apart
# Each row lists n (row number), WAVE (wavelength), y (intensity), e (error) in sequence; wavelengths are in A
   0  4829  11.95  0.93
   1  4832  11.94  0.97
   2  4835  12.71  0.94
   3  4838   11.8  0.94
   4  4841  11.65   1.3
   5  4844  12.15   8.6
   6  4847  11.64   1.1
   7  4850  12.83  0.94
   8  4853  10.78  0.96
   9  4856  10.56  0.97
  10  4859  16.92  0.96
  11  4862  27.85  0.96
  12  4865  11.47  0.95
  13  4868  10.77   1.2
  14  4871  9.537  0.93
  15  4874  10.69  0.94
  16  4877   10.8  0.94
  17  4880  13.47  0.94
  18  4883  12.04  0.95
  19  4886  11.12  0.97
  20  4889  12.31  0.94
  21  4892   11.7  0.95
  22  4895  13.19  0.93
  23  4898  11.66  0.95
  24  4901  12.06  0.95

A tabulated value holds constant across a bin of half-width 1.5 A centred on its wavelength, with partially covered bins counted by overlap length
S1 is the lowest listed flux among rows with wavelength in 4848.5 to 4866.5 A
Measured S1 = 10.56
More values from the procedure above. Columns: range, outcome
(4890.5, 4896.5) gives 11.7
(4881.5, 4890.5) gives 11.12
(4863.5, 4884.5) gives 9.537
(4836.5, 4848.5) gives 11.64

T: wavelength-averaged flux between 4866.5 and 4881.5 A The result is 11.1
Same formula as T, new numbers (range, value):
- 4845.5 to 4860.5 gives 12.5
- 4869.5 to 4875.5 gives 10.1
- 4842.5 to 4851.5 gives 12.2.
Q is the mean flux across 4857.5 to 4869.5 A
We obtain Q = 16.8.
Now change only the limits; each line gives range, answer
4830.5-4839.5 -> 12.1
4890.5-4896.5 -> 12.4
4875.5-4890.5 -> 11.9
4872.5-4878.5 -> 10.7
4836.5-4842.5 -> 11.7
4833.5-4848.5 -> 12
